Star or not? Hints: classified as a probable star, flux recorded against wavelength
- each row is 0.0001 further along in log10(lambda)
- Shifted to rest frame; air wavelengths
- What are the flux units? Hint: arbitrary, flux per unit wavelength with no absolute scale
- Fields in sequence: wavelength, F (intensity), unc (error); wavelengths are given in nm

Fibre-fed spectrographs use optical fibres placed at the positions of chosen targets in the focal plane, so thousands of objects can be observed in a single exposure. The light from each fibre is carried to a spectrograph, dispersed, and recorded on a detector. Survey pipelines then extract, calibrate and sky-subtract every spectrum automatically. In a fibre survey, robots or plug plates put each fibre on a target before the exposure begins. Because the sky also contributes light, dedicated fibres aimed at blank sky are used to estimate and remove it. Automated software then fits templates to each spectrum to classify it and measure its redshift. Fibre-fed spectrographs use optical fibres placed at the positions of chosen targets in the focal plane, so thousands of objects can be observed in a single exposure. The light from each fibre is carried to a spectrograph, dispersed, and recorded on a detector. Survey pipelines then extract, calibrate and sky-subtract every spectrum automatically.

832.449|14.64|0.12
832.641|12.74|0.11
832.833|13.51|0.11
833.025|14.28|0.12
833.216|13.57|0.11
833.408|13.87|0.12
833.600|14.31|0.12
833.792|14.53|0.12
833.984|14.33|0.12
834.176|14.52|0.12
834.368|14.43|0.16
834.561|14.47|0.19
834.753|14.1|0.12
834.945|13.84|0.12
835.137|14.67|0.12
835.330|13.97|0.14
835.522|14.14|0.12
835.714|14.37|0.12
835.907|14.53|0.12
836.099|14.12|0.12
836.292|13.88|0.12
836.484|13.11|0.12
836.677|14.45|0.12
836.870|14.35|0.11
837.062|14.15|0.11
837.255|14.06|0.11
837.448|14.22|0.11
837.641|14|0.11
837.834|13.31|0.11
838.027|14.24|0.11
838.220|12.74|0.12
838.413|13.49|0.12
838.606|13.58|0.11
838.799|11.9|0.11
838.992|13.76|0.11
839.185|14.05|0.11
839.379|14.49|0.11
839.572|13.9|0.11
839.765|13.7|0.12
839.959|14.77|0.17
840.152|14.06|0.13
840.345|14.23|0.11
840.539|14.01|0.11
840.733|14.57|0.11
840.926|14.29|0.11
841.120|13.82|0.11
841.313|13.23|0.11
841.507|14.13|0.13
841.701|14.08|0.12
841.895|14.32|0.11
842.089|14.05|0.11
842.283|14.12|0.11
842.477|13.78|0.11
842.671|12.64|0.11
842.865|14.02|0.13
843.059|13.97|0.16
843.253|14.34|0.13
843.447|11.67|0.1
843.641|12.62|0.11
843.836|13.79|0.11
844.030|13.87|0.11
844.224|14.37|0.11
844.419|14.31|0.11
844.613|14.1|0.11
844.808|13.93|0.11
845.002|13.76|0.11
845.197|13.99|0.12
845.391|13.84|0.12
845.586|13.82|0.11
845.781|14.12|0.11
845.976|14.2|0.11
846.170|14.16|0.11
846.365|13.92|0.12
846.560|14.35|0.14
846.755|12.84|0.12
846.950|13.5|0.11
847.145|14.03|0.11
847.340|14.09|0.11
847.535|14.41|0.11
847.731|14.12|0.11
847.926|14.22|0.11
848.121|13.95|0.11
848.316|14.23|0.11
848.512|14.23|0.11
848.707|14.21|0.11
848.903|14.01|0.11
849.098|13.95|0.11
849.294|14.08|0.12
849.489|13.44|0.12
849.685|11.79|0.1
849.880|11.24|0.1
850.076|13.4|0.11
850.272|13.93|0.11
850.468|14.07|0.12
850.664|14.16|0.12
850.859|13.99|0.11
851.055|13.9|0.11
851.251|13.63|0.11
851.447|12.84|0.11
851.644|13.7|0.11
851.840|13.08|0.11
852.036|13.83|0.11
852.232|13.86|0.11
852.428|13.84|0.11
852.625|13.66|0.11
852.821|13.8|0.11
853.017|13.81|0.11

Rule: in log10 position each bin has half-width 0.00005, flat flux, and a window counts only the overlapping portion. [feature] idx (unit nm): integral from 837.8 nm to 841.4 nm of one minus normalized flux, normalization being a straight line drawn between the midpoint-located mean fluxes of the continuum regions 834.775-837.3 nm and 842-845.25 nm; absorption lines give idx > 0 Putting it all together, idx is 0.033 nm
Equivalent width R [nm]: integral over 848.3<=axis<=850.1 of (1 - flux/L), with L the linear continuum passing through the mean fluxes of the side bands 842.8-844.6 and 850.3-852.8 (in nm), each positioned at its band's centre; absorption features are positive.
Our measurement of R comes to 0.04 nm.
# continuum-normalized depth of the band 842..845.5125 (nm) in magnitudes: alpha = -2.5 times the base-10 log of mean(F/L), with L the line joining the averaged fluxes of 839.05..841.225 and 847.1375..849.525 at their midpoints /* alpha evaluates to 0.03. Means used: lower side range 14.2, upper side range 14.1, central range 13.7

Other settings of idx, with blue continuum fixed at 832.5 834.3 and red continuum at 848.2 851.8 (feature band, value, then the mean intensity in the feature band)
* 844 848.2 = -0.10 nm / 14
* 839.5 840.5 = -0.02 nm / 14.1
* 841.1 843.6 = 0.02 nm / 13.7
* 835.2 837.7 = -0.04 nm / 14.1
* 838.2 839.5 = 0.04 nm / 13.5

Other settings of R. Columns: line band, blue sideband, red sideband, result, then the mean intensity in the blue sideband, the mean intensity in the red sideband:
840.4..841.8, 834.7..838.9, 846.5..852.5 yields -0.02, 13.9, 13.7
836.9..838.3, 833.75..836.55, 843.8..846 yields 0.03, 14.2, 14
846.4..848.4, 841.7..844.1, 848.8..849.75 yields -0.06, 13.6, 13.5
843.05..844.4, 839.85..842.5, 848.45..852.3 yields 0.04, 14.1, 13.6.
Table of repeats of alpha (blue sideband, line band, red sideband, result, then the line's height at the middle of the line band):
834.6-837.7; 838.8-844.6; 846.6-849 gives 0.02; 14.1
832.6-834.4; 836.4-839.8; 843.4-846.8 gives 0.02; 13.9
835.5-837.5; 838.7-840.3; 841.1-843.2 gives 0.01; 14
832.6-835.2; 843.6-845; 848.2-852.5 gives -0.01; 13.8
